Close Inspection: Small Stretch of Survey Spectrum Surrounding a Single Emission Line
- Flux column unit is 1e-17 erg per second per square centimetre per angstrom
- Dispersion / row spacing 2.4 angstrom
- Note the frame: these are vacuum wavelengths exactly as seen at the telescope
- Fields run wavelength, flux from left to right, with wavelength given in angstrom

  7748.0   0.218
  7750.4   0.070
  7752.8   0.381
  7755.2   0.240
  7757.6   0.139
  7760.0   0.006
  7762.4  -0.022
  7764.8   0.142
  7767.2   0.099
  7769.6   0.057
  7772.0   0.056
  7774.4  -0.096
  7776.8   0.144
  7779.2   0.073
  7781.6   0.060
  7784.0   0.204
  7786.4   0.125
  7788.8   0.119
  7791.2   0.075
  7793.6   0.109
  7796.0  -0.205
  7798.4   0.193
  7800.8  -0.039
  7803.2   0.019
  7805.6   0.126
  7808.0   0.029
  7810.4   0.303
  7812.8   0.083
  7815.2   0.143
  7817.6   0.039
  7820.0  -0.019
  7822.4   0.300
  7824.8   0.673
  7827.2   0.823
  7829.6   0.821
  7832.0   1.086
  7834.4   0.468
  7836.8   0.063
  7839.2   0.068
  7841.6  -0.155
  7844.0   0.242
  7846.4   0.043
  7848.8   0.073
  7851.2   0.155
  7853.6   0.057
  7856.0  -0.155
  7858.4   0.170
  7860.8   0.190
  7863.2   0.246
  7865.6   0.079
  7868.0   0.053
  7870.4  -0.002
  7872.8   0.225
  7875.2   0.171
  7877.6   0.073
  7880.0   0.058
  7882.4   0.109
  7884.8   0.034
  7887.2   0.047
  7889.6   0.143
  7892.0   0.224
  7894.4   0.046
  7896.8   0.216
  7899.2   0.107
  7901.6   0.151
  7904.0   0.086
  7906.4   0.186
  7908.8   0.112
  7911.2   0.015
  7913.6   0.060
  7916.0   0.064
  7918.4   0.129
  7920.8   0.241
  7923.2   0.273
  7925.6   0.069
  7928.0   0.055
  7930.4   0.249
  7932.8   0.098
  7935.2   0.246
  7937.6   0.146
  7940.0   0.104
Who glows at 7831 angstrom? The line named [O II]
